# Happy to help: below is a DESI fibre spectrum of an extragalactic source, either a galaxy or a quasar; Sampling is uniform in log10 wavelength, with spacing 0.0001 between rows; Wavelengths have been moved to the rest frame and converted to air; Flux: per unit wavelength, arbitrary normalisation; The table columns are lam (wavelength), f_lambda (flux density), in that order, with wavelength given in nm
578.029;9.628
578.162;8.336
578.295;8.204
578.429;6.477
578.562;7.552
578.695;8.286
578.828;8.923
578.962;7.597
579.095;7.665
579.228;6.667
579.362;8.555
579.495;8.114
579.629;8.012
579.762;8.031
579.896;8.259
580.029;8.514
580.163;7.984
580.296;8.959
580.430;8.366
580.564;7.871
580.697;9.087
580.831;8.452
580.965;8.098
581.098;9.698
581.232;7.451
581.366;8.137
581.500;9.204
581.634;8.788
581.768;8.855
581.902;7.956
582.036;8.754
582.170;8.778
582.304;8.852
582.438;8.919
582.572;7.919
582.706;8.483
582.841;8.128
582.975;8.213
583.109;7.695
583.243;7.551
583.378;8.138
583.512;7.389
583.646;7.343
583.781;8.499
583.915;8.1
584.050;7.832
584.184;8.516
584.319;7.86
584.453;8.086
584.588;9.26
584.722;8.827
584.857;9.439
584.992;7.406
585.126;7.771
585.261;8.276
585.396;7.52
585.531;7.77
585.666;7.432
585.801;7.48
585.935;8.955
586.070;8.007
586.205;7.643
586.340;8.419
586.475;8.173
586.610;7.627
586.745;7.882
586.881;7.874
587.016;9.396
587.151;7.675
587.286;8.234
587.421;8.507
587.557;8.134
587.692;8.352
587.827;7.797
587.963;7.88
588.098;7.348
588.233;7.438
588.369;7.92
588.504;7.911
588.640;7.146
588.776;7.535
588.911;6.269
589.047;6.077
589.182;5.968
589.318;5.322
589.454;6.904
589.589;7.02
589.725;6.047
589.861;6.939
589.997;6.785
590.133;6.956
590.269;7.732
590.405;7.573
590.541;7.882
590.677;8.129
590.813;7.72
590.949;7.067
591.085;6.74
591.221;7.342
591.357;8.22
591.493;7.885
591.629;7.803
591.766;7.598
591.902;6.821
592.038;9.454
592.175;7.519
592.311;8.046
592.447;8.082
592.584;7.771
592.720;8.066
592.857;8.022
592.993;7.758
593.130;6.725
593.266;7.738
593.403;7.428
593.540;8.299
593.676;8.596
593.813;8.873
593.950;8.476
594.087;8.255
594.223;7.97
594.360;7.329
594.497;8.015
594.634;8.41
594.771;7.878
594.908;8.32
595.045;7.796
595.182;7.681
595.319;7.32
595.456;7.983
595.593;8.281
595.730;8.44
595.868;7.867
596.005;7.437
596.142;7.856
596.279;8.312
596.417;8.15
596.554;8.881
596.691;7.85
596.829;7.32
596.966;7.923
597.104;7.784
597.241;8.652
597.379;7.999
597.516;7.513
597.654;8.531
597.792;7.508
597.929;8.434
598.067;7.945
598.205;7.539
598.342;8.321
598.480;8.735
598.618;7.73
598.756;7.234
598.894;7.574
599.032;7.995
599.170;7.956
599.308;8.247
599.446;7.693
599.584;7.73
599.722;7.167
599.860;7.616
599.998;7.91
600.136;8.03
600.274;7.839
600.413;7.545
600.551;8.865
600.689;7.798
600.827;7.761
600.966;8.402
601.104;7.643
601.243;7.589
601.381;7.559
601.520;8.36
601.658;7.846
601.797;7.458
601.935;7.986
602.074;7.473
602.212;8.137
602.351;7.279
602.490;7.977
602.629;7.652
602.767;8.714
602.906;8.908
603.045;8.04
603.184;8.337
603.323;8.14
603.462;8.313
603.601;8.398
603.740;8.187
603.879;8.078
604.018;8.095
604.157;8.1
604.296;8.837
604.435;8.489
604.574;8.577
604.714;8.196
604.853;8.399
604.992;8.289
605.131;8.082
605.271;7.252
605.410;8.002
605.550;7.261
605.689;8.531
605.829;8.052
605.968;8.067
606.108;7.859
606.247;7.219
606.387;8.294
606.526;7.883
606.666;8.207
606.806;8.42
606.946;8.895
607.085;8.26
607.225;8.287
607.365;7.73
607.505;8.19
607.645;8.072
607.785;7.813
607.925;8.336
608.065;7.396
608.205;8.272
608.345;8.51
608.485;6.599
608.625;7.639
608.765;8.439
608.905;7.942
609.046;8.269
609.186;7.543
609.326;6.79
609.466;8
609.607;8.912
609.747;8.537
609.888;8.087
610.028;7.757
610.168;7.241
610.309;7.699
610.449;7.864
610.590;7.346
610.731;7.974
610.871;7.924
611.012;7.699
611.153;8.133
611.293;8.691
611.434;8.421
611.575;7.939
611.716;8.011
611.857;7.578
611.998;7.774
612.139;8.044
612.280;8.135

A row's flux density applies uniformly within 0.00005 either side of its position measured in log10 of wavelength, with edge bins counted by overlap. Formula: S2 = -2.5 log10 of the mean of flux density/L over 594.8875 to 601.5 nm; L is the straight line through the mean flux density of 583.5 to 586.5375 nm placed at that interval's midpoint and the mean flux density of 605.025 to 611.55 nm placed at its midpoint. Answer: 0.01 mag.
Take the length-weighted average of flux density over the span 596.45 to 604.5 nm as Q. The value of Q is 7.99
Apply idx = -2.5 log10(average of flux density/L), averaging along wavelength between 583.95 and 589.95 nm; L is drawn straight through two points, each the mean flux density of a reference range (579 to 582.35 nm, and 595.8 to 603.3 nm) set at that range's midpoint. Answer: 0.068 mag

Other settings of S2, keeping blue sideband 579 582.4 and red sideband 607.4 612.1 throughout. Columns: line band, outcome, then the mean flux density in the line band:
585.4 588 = 0.03 mag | 8.05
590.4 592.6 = 0.06 mag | 7.75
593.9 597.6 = 0.02 mag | 7.99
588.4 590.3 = 0.21 mag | 6.76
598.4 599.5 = 0.03 mag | 7.9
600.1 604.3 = 0.00 mag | 8.03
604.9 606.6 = 0.01 mag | 7.91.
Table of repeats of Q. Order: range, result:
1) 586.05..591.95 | 7.49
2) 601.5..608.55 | 8.07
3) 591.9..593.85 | 7.97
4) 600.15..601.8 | 7.91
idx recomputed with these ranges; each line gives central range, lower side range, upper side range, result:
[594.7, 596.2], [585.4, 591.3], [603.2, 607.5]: -0.017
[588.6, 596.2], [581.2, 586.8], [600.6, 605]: 0.075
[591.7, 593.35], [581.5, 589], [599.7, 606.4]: 0.035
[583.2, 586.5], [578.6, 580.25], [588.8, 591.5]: -0.075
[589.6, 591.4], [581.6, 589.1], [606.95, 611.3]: 0.102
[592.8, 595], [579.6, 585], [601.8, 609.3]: 0.027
